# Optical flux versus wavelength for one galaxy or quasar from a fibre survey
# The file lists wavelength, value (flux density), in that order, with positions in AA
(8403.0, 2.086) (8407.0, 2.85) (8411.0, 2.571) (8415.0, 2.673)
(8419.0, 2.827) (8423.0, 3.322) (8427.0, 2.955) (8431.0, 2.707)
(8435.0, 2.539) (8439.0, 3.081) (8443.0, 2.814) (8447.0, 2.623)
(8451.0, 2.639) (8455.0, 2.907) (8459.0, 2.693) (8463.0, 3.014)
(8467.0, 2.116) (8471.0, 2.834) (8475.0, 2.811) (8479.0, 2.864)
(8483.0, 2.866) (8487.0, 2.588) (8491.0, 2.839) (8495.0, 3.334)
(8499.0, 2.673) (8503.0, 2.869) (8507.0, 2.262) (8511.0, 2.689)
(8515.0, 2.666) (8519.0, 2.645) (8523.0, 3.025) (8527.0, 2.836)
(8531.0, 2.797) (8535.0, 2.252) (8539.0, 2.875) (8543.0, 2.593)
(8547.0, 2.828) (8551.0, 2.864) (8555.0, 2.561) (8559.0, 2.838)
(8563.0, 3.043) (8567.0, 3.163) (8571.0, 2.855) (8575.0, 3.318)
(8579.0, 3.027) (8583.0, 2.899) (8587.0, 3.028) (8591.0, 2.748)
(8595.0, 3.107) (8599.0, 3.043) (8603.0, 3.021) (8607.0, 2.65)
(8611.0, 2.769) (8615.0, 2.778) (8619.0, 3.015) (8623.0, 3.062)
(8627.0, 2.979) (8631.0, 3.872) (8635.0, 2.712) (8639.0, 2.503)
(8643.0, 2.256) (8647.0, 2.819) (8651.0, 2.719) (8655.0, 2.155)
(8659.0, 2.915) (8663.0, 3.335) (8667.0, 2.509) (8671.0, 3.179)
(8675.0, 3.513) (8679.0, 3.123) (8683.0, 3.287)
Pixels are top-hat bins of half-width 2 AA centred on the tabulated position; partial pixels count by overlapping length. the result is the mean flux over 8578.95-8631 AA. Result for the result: 2.97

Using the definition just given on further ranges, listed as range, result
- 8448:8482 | 2.74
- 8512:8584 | 2.84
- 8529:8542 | 2.64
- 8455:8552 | 2.75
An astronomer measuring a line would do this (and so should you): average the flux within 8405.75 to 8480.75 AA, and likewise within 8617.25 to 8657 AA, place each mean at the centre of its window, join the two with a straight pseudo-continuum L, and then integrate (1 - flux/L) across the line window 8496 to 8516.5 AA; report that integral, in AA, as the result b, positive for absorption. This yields 0.9 AA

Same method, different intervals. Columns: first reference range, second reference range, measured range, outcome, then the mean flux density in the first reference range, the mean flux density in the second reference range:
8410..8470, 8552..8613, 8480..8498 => -0.4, 2.77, 2.94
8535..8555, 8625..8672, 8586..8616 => -1.3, 2.71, 2.82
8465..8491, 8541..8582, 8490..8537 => 0.7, 2.69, 2.91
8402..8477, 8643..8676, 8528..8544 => 0.8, 2.75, 2.84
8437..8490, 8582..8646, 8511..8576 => 0.6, 2.76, 2.9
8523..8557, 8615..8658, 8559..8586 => -2.8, 2.72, 2.81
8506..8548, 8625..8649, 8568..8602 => -2.9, 2.69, 2.86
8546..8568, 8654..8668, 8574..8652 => -2.4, 2.87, 2.79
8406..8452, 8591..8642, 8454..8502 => 0.7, 2.8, 2.94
